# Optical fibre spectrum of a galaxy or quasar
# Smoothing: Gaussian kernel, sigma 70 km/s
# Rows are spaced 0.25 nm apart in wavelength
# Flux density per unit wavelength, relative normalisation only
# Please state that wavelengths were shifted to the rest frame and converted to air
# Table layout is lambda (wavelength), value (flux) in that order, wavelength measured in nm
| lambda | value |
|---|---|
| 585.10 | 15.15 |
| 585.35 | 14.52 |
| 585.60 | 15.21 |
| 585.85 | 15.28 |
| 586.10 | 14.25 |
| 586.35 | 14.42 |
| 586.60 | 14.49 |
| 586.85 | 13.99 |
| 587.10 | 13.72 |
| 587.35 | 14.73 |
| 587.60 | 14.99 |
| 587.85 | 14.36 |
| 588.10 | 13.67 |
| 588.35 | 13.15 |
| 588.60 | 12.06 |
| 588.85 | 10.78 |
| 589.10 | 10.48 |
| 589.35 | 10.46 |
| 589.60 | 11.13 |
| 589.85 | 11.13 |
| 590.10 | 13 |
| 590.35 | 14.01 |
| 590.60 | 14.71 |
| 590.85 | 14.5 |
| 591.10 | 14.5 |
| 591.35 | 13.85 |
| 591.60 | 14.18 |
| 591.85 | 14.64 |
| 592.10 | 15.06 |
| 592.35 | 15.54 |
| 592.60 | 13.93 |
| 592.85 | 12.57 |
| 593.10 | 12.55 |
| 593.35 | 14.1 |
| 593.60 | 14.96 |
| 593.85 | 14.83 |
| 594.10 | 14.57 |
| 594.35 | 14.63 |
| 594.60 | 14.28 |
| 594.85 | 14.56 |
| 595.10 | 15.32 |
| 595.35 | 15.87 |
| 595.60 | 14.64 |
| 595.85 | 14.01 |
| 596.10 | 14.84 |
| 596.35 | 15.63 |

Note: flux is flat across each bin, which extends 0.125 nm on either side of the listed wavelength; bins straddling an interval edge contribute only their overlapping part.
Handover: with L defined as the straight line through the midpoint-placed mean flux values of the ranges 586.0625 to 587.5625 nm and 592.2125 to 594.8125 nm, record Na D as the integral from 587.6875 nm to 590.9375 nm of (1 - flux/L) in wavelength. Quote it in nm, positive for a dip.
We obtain 0.39 nm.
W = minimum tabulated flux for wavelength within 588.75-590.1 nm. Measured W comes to 10.46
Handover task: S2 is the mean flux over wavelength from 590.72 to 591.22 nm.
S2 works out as 14.5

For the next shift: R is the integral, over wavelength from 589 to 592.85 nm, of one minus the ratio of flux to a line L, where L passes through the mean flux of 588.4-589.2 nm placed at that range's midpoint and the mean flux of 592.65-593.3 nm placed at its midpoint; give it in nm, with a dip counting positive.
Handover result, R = -0.397 nm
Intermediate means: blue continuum 11.3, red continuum 12.9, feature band 13.4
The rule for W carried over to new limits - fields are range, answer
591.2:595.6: 12.55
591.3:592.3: 13.85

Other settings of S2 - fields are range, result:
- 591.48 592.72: 14.7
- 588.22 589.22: 11.6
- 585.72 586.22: 14.8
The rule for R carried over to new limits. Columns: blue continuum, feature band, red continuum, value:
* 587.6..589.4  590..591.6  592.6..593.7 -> -0.141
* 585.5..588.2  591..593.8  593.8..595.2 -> 0.083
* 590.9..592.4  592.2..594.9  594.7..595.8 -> 0.105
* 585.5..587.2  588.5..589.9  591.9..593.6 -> 0.324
